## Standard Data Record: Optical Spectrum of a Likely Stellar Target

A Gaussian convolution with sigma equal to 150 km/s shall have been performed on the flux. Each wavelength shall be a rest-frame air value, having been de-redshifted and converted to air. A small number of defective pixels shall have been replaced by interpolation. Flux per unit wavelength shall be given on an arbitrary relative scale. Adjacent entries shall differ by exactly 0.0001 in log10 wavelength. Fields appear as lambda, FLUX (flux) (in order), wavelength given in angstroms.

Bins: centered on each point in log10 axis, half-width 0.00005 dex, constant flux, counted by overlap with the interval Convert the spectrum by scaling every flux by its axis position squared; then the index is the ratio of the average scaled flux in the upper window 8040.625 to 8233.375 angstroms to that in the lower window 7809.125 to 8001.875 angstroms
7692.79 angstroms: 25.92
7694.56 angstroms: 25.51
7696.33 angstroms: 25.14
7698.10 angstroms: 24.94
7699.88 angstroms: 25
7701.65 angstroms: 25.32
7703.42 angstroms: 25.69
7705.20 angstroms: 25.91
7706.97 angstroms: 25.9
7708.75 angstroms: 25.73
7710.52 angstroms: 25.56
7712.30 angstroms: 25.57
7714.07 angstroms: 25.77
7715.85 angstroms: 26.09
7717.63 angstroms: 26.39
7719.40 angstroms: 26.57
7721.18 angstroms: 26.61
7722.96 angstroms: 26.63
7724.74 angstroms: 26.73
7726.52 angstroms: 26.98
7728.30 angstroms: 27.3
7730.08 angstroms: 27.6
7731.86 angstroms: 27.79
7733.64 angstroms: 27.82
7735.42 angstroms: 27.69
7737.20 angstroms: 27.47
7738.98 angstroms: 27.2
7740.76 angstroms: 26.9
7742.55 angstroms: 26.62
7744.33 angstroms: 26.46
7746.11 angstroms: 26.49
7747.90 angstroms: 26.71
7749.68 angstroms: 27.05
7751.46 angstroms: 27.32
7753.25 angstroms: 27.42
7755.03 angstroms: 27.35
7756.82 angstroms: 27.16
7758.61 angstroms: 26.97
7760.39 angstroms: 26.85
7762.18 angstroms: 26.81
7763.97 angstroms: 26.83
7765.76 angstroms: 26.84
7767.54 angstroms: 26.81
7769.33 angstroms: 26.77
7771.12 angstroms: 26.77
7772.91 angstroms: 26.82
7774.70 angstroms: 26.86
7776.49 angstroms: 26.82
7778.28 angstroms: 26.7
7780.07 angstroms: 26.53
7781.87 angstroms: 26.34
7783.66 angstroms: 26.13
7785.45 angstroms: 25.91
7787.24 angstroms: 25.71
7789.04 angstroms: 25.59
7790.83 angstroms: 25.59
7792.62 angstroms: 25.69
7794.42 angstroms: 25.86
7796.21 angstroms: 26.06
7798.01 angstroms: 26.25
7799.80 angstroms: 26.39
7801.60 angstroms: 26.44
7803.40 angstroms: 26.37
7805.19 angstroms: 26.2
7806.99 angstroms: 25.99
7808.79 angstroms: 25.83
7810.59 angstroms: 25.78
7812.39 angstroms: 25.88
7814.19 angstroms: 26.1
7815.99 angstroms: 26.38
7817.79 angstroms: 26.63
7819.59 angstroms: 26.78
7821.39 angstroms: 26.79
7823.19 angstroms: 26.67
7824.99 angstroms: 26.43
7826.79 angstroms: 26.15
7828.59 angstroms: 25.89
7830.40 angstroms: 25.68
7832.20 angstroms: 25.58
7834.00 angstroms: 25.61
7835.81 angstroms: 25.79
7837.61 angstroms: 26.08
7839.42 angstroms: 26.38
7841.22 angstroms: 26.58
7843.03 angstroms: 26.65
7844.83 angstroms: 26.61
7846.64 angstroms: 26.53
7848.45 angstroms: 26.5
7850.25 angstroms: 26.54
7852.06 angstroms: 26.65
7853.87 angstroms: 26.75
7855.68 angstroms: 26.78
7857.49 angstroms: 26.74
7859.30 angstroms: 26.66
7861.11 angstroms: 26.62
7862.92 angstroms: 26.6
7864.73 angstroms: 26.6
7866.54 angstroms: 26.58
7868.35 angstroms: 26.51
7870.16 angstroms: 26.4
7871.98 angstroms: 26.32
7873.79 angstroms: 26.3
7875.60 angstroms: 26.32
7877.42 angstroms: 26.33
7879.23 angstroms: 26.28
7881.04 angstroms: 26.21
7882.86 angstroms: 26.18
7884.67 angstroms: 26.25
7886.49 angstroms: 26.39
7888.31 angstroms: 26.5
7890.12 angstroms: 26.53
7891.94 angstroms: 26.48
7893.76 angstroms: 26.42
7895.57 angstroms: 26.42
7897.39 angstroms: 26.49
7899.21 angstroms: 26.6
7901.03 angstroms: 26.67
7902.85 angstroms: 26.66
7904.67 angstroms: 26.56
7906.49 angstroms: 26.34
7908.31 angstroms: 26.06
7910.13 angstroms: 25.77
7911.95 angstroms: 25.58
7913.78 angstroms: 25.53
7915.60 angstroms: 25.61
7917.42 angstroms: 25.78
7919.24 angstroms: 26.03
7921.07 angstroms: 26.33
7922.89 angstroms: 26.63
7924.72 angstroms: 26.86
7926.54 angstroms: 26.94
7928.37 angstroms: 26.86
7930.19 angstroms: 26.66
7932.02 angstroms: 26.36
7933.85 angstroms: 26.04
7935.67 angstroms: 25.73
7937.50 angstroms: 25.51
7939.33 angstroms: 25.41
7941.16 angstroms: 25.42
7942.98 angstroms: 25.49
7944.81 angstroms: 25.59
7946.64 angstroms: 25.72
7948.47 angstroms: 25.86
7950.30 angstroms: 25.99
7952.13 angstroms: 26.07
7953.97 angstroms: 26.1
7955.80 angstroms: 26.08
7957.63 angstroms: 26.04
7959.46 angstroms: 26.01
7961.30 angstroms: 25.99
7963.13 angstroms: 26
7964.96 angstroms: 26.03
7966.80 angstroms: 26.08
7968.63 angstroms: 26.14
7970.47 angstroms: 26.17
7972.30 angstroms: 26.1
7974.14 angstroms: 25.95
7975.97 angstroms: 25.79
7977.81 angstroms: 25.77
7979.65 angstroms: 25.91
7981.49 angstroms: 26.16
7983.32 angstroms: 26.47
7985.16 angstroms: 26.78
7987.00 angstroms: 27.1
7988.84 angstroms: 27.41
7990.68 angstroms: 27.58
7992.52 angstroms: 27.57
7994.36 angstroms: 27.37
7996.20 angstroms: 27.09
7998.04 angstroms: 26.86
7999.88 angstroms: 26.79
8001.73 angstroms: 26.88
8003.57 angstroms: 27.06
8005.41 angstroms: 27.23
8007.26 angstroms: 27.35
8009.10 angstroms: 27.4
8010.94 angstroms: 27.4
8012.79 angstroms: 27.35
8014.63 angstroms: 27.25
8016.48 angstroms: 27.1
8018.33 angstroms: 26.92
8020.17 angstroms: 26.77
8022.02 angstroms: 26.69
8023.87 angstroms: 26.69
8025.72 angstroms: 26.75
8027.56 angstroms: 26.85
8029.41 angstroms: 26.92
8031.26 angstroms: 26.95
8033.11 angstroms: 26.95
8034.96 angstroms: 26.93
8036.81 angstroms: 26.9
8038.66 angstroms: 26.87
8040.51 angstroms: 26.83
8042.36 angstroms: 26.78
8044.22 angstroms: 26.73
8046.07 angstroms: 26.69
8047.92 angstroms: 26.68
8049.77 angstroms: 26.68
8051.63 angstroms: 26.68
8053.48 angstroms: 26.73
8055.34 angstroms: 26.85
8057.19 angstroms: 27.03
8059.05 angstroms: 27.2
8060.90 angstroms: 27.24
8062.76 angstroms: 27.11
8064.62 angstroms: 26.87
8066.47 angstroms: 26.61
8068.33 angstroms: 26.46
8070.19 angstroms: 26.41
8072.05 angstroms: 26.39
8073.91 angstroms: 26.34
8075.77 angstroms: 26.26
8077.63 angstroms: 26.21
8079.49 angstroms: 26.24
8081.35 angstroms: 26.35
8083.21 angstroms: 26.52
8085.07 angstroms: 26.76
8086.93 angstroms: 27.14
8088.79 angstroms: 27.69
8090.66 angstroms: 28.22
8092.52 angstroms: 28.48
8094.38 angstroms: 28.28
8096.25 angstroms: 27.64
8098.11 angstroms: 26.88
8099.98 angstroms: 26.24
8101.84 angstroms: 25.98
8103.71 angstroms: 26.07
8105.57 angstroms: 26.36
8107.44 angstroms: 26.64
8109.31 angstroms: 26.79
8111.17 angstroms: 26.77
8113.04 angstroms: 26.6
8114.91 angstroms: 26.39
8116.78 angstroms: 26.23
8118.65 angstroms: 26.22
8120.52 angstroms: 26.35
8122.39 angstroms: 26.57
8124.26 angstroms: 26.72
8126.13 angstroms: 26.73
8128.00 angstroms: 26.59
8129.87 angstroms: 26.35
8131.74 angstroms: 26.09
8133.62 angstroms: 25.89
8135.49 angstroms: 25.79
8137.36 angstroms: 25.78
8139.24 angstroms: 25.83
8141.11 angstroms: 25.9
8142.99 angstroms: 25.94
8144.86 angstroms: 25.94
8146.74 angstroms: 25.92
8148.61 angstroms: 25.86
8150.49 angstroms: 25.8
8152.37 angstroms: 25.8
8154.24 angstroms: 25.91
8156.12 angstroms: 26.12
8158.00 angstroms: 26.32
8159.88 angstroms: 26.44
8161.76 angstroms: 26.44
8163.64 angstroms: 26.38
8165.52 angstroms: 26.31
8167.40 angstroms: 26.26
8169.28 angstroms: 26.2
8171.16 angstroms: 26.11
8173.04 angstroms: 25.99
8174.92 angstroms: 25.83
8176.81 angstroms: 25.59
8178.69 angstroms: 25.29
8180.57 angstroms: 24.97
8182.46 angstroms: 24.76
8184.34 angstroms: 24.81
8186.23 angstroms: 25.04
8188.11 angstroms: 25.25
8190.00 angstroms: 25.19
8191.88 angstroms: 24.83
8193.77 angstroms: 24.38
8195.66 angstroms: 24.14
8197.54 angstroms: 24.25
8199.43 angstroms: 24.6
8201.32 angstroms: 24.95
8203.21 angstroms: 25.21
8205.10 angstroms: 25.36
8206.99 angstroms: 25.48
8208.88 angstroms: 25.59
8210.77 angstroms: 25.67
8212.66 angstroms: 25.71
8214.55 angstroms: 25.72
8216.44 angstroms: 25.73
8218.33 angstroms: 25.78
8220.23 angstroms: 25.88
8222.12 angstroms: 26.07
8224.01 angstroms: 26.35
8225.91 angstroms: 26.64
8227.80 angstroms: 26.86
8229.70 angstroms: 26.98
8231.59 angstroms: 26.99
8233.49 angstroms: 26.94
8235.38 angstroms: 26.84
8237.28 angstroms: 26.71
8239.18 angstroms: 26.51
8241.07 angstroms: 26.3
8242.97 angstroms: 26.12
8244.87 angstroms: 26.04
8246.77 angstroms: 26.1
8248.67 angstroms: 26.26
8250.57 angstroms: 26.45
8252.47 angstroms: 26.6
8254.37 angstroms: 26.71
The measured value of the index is 1.1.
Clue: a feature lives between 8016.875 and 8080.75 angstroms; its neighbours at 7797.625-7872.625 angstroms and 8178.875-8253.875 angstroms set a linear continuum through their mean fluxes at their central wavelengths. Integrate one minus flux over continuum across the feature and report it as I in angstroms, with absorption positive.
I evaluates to -1.79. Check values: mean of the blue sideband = 26.3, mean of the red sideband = 25.7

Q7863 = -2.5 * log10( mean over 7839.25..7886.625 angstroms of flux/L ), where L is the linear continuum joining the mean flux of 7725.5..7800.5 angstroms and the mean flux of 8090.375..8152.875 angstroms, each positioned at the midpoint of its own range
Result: 0.01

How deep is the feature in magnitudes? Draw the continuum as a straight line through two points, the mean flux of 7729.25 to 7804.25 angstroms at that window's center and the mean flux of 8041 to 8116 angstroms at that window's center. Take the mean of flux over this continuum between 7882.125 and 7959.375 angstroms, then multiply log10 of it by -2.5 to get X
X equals 0.02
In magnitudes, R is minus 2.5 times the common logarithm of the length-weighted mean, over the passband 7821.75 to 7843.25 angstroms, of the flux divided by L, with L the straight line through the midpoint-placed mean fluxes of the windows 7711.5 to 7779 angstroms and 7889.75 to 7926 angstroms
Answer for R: 0.02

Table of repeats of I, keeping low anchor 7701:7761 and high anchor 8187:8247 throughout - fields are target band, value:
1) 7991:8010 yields -0.7 angstroms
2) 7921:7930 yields -0.1 angstroms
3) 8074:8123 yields -1.4 angstroms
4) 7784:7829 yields 0.7 angstroms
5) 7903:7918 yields 0.2 angstroms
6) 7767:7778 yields -0.1 angstroms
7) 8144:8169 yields -0.2 angstroms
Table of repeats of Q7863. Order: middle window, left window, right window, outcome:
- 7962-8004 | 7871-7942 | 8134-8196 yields -0.020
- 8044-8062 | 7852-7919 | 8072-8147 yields -0.015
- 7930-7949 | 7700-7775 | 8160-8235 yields 0.020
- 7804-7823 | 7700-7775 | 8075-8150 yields 0.017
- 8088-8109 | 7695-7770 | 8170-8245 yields -0.050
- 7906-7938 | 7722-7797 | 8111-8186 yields 0.012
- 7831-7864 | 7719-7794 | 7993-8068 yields 0.017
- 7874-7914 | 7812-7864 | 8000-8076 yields 0.009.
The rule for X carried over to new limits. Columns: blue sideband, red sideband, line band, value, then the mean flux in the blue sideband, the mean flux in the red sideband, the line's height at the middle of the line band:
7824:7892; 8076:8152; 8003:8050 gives -0.02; 26.4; 26.5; 26.5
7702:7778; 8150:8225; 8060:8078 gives -0.03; 26.7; 25.6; 25.9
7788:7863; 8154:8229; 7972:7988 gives -0.01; 26.3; 25.6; 26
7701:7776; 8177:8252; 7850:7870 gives -0.01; 26.7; 25.7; 26.5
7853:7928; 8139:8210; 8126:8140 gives -0.02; 26.4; 25.5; 25.7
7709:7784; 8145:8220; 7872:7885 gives 0.01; 26.8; 25.5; 26.4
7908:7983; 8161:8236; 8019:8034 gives -0.04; 26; 25.7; 25.9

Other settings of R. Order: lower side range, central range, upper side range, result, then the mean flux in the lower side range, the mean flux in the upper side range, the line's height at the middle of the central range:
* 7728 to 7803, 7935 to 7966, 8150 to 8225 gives 0.02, 26.7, 25.6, 26.2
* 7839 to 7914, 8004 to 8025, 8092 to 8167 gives -0.03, 26.4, 26.4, 26.4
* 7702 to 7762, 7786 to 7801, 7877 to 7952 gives 0.03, 26.7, 26.2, 26.5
